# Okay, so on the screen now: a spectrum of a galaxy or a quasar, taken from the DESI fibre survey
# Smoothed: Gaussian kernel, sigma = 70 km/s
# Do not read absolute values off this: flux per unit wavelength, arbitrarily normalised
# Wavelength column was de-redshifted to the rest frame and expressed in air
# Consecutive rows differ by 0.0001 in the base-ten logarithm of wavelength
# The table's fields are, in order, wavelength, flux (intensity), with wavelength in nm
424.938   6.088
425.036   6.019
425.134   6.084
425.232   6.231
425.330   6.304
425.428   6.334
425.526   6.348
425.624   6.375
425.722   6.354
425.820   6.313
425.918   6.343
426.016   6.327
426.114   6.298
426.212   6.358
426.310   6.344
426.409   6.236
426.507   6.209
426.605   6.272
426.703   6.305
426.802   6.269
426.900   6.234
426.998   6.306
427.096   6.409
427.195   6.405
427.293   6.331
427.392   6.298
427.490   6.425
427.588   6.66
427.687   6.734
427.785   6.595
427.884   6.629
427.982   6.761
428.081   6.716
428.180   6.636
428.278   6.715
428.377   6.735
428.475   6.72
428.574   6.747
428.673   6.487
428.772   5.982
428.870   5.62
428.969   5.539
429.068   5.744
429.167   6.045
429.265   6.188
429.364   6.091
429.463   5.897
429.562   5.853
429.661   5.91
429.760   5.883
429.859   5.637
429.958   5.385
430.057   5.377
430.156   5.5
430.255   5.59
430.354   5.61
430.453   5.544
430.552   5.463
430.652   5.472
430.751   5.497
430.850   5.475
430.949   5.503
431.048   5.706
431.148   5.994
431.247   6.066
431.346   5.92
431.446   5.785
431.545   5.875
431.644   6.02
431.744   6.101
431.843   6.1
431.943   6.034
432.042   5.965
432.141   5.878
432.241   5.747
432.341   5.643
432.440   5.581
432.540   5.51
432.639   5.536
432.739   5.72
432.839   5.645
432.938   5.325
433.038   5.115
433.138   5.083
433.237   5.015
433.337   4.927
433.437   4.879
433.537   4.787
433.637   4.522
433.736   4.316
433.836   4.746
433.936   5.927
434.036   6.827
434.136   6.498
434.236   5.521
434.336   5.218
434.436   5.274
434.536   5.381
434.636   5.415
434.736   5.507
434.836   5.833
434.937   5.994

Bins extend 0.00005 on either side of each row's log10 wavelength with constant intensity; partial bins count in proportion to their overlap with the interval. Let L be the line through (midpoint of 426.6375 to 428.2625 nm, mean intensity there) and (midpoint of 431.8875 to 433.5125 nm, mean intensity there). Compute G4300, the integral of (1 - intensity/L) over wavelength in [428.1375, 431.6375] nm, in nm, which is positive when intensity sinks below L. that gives 0.071 nm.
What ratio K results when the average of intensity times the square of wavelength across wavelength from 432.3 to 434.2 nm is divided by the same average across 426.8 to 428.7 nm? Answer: 0.8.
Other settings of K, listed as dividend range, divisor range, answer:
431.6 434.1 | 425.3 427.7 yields 0.89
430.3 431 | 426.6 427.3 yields 0.89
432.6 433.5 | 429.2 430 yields 0.91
